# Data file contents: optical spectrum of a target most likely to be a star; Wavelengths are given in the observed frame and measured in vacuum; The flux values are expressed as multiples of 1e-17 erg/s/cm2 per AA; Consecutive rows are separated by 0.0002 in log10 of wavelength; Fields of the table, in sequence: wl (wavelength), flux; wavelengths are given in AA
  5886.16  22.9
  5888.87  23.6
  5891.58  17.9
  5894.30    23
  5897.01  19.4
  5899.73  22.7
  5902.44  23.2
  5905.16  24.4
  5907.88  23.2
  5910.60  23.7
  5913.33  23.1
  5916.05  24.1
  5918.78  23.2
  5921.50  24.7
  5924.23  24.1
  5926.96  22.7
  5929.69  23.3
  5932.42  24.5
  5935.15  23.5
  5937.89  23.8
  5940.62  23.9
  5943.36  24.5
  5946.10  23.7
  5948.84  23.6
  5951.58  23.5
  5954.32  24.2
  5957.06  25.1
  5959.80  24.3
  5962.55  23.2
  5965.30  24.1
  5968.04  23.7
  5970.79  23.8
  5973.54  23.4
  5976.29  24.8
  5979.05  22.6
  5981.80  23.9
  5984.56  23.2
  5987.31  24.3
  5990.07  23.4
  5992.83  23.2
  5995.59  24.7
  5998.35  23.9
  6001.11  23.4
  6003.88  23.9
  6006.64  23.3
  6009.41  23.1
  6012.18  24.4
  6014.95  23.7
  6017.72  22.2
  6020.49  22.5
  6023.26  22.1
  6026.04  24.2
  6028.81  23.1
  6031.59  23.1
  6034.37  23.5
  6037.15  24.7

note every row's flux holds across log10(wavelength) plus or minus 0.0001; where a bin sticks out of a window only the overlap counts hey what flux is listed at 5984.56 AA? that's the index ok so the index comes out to 23.2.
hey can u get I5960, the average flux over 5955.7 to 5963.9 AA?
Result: 24.2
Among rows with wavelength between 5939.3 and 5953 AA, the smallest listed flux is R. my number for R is 23.5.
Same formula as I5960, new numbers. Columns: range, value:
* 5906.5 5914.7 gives 23.3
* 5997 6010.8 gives 23.5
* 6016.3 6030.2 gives 22.8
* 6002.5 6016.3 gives 23.7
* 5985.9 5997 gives 23.9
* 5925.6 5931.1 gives 23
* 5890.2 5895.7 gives 20.5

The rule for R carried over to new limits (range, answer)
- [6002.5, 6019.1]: 22.2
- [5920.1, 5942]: 22.7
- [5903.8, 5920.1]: 23.1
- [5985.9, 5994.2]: 23.2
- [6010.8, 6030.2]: 22.1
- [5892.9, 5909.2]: 19.4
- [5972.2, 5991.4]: 22.6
